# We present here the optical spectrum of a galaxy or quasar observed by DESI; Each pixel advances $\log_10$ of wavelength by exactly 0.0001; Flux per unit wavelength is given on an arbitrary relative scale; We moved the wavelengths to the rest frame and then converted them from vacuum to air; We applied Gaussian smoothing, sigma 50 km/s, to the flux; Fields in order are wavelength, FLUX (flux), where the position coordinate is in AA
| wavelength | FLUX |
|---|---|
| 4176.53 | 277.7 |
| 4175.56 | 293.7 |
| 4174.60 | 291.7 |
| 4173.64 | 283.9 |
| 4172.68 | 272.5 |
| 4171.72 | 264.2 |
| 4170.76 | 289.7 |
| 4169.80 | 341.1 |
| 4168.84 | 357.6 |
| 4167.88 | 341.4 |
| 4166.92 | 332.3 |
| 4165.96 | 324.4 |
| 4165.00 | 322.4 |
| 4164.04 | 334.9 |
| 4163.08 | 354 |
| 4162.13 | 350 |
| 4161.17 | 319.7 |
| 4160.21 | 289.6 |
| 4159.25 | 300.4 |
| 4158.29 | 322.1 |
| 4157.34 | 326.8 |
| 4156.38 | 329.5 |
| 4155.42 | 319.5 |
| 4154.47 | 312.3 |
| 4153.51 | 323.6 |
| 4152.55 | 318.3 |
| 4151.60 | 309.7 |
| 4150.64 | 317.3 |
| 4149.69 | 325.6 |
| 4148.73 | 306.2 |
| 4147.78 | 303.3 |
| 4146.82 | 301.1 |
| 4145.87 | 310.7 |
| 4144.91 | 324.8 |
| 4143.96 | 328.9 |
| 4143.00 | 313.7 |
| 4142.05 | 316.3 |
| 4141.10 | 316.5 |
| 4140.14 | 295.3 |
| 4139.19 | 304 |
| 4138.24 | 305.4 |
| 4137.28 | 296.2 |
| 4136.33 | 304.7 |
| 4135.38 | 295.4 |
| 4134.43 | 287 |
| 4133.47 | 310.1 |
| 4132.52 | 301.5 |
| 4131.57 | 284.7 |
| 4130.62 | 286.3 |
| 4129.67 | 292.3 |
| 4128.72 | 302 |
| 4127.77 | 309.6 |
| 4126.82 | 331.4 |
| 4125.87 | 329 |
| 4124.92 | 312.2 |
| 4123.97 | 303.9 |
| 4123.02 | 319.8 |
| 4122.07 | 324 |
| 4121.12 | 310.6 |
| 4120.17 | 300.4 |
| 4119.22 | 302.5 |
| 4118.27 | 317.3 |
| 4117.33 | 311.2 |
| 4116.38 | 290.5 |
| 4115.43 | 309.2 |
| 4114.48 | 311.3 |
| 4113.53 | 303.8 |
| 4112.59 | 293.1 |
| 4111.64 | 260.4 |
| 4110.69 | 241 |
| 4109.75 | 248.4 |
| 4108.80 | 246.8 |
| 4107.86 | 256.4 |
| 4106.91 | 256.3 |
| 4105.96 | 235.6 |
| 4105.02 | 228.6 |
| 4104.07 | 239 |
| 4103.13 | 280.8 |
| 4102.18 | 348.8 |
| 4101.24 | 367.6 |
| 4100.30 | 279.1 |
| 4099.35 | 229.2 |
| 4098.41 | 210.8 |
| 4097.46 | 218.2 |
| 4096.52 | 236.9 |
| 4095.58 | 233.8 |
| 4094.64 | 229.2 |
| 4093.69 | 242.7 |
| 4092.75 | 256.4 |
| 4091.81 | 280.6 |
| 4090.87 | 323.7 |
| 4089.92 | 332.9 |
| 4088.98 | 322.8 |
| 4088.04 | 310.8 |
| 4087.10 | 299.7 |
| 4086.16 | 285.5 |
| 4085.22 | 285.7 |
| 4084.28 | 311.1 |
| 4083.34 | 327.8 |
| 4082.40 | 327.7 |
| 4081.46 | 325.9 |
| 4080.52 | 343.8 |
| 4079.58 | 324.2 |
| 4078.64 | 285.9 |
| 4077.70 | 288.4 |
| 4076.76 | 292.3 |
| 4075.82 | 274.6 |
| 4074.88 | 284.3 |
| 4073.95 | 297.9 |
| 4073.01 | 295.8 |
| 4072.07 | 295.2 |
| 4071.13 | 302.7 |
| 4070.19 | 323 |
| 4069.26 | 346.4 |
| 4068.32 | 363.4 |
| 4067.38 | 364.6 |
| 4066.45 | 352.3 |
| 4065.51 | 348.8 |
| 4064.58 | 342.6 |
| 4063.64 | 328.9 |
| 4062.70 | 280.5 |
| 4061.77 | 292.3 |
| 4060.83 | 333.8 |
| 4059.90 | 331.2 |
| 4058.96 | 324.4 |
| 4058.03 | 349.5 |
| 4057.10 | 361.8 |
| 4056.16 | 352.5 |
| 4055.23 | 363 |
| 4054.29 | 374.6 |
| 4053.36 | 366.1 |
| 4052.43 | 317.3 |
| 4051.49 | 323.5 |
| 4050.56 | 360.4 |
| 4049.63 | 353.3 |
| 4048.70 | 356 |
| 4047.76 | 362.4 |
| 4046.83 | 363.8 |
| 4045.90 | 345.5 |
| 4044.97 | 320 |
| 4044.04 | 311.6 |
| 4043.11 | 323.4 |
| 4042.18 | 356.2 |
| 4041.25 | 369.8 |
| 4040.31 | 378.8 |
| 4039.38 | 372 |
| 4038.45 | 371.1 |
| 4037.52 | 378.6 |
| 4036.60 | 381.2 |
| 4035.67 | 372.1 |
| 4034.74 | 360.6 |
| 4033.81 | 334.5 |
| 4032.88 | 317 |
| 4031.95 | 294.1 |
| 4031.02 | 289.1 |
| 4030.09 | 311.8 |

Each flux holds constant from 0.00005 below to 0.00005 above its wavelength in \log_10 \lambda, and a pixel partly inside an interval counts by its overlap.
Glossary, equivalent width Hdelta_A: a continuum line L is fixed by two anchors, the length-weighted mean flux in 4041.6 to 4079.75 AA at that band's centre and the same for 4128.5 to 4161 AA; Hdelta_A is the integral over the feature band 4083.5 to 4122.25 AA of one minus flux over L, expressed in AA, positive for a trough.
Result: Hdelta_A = 4.8 AA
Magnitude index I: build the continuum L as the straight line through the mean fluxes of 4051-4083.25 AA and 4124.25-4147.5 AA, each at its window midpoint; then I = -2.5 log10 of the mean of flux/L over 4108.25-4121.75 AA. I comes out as 0.083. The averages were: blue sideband 326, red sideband 307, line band 289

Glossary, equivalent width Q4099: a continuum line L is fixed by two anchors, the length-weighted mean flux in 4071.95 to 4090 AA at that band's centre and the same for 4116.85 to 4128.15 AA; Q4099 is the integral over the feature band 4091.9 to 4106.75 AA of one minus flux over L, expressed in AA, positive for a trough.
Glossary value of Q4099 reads 2.5 AA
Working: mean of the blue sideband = 305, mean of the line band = 256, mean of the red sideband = 314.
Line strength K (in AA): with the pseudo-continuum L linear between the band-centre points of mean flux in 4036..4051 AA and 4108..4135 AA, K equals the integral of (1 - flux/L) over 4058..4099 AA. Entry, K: 3.5 AA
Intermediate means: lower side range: 357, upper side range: 297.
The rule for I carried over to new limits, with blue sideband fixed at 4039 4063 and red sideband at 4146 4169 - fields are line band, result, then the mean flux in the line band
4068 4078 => 0.12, 305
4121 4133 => 0.07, 308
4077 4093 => 0.10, 308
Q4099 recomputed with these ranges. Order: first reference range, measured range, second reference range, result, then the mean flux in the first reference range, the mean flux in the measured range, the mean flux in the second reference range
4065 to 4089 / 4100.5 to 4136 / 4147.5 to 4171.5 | 2.83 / 315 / 293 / 322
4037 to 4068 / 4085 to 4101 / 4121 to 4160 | 2.89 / 347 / 270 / 310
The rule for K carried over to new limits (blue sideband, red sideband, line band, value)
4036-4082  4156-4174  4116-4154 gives 1.8 AA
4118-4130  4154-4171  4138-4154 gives 0.4 AA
